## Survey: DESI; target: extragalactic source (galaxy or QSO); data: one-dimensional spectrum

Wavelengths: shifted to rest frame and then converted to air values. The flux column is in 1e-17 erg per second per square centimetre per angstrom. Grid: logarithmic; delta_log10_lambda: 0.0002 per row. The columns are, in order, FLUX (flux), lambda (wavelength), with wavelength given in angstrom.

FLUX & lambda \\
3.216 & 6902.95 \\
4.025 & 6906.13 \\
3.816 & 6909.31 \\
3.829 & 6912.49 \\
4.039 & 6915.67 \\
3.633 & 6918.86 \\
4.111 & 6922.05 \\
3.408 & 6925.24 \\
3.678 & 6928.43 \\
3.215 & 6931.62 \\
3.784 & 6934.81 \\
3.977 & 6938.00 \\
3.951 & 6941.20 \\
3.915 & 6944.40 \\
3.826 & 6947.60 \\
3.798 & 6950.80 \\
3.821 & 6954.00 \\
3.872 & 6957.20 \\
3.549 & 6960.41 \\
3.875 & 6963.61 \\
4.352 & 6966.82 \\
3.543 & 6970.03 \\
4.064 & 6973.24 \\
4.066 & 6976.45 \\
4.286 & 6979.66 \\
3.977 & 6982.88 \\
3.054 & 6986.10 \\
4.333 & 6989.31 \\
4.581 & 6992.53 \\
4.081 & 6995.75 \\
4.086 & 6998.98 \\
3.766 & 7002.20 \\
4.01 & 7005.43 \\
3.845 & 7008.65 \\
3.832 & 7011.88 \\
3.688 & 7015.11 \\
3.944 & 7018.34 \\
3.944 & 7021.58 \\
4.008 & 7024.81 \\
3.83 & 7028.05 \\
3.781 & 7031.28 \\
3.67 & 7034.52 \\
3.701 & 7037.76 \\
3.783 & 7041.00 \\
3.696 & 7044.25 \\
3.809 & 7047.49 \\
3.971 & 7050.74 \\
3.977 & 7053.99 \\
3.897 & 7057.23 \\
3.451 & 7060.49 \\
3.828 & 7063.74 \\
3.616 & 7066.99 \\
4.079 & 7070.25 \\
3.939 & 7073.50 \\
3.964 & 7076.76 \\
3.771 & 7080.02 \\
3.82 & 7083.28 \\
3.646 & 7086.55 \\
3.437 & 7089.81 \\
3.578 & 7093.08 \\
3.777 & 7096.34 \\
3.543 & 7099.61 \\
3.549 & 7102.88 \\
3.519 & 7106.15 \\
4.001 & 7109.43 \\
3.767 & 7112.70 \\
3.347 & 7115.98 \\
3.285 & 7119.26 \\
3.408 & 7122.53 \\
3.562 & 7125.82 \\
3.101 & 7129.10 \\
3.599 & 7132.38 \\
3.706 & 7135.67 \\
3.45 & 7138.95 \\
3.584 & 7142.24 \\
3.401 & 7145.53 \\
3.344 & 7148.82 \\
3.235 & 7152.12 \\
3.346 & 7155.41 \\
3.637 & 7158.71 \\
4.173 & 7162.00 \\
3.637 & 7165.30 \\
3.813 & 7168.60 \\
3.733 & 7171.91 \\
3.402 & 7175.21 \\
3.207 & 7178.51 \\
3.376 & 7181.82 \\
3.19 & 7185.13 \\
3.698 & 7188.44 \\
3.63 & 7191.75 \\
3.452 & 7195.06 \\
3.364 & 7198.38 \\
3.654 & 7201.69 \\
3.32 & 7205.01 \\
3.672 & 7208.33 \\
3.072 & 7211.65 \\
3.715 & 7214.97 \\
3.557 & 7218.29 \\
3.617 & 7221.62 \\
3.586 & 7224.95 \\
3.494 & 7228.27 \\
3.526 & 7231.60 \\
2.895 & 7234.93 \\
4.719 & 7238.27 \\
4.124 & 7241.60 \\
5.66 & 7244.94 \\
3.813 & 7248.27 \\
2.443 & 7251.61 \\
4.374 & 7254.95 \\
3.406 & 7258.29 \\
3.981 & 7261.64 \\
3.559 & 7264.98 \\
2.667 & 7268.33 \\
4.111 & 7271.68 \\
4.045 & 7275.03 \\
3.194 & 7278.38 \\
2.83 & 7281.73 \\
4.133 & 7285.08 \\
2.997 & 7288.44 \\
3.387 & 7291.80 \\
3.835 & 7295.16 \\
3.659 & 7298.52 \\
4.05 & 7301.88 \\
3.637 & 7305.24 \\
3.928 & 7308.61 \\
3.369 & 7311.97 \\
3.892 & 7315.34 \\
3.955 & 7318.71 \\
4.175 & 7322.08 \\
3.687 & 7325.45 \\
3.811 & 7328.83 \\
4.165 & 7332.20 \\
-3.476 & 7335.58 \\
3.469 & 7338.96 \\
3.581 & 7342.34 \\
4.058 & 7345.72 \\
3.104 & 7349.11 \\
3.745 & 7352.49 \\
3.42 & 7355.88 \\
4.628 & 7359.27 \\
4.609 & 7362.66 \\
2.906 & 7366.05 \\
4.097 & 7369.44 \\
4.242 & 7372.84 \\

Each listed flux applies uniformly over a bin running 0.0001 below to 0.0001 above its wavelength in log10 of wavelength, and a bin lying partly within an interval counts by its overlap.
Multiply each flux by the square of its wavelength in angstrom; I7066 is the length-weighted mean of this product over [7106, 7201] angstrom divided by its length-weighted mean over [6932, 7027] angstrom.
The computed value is 0.9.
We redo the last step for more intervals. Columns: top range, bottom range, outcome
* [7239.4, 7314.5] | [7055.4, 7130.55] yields 1.07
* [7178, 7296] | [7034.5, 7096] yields 1.00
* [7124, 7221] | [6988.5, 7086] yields 0.94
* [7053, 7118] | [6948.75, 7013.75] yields 0.97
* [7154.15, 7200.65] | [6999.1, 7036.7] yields 0.96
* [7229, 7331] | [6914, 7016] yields 1.05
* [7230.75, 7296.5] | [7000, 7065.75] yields 1.03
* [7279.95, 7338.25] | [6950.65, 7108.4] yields 0.93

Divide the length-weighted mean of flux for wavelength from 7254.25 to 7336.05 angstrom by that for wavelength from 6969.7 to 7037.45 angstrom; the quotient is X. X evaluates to 0.9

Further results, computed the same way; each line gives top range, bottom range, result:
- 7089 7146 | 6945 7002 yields 0.90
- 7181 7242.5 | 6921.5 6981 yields 0.93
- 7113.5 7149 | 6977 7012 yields 0.86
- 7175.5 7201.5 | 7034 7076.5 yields 0.90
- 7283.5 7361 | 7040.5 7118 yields 0.92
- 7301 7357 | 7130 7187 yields 0.94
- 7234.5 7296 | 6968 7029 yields 0.94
